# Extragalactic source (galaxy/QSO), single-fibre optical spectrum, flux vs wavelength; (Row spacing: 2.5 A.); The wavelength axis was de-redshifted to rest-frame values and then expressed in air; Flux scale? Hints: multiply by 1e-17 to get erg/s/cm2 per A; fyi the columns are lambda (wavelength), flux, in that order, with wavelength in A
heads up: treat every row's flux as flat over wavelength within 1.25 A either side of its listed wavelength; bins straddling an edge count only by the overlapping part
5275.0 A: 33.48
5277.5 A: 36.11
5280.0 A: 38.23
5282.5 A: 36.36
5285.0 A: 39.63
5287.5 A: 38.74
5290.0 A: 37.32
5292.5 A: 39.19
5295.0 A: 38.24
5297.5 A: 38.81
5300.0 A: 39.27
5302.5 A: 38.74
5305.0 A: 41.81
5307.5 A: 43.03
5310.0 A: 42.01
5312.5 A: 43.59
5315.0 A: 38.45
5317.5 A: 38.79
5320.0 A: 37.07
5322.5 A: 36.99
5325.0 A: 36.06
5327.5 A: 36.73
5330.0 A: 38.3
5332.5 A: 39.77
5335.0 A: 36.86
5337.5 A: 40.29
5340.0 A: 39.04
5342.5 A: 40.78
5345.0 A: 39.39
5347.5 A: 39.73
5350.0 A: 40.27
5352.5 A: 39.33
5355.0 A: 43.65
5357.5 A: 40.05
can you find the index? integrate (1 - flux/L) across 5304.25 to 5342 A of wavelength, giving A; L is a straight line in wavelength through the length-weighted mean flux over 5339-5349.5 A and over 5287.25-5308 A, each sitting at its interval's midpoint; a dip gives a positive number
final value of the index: 0.33 A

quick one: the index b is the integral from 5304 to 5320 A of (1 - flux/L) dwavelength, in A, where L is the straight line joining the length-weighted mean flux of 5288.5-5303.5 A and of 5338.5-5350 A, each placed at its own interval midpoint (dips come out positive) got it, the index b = -0.8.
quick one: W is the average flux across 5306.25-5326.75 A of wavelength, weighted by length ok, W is 39.4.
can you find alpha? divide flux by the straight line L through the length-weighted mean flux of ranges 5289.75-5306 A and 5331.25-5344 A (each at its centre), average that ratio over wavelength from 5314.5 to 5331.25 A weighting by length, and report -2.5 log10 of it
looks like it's 0.052 mag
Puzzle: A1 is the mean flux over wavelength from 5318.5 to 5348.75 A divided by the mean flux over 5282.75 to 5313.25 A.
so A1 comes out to 0.96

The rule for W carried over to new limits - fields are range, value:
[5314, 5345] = 38.3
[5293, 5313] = 40.5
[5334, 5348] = 39.4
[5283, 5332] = 39.1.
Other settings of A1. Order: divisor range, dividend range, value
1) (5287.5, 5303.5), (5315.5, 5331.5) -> 0.97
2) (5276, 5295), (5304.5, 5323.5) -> 1.06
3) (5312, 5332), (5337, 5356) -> 1.06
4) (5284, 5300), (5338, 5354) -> 1.03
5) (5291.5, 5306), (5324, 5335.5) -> 0.96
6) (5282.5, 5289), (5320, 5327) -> 0.95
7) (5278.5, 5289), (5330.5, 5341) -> 1.02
